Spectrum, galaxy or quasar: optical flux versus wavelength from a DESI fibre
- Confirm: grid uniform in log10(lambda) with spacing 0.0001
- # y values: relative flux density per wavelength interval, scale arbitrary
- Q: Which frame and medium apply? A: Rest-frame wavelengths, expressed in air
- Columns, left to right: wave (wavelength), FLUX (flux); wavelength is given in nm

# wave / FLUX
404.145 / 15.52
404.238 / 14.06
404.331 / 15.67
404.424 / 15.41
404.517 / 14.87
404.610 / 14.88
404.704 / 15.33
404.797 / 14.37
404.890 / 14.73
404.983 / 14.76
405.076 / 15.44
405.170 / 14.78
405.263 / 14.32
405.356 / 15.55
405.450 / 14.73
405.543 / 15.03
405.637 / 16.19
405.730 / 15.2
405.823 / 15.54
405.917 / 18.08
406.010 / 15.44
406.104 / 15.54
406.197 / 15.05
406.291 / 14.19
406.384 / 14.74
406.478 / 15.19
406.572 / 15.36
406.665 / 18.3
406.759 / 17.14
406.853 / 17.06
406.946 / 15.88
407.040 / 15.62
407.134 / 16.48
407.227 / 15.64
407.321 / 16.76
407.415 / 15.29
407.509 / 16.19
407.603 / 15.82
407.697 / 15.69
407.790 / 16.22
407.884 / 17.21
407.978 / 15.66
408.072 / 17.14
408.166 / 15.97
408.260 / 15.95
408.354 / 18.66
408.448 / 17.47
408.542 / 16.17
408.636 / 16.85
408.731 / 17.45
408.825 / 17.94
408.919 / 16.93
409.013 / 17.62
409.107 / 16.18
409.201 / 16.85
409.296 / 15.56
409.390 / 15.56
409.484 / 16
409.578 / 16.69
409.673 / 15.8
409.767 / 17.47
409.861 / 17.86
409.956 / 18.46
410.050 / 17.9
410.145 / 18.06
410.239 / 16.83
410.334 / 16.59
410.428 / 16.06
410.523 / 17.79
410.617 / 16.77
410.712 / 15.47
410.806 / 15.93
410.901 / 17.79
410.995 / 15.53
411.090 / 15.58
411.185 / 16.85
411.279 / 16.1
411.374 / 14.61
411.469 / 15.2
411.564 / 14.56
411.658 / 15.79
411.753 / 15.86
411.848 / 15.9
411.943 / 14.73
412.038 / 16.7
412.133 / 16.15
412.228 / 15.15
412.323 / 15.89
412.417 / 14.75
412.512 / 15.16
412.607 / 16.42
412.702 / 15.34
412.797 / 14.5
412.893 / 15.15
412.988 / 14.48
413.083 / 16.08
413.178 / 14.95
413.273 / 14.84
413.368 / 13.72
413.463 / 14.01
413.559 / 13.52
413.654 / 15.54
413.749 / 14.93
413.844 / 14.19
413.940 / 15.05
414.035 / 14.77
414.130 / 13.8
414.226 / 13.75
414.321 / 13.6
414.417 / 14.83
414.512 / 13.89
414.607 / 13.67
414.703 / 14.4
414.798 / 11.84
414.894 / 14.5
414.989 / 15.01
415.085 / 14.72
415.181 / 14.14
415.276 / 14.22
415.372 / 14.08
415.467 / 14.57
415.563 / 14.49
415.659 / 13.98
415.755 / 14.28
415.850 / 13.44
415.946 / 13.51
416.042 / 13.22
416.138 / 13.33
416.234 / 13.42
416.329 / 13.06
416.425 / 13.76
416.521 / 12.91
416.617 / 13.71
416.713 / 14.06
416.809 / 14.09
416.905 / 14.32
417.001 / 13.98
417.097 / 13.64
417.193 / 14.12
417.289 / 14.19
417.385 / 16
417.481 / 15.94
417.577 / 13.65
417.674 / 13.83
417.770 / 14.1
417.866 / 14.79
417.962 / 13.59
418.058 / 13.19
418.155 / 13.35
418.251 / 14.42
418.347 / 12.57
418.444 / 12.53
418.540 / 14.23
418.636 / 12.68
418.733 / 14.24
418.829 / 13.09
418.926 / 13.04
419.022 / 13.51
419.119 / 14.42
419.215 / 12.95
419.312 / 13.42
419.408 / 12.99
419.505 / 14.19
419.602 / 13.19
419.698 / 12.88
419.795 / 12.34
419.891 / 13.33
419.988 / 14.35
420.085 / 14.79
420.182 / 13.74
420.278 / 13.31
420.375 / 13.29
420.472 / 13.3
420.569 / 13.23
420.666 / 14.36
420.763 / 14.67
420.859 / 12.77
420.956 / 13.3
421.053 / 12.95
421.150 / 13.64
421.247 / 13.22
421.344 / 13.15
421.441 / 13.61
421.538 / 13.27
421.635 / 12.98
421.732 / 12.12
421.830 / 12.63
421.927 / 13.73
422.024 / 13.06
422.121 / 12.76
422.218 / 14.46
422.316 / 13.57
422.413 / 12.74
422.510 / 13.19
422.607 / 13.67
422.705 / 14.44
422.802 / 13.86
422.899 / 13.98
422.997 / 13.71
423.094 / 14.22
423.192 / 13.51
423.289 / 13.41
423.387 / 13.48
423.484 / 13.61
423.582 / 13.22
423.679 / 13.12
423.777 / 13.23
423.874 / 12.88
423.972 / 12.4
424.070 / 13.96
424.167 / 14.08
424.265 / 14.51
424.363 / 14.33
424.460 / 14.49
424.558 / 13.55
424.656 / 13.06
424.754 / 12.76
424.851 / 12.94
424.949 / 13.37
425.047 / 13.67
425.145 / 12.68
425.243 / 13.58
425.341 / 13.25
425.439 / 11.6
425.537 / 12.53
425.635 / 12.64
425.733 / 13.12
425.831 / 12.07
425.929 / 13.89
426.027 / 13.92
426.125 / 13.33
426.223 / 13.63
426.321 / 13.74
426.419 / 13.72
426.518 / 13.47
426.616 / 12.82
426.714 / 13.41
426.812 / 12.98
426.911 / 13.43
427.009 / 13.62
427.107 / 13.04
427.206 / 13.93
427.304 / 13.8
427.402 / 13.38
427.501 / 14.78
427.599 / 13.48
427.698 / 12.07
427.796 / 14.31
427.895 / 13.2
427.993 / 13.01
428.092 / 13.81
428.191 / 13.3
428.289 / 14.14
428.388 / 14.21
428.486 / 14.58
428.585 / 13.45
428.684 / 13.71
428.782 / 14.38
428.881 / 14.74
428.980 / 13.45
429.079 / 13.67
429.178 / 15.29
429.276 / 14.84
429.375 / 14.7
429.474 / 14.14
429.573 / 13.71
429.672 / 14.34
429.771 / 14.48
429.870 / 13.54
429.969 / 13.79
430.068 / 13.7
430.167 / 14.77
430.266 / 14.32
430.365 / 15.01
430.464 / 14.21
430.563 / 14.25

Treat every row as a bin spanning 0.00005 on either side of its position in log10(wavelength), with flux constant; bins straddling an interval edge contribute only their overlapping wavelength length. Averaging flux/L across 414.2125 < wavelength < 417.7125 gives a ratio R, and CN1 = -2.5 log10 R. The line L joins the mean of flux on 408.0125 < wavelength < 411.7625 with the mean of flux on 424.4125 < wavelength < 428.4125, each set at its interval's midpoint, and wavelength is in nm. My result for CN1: 0.10 mag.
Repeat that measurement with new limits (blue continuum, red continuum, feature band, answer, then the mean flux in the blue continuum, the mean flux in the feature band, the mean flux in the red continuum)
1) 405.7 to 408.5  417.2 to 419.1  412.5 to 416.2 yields 0.02 mag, 16.2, 14.3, 13.9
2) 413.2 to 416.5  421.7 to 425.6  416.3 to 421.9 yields 0.01 mag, 14.1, 13.6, 13.4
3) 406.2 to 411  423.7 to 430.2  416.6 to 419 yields 0.09 mag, 16.5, 13.9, 13.6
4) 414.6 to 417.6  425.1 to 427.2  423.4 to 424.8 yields -0.01 mag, 14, 13.5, 13.2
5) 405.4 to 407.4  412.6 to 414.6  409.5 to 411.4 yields -0.11 mag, 15.9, 16.7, 14.6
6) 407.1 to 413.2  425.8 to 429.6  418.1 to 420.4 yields 0.11 mag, 16.3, 13.5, 13.7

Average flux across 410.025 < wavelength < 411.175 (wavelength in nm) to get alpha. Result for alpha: 16.7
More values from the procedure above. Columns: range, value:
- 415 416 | 14.2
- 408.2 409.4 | 16.9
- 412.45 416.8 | 14.2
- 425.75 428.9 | 13.6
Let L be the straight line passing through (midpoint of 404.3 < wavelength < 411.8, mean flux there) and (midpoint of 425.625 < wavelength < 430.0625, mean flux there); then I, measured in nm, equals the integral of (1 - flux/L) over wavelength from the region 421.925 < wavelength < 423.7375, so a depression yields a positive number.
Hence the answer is 0.10 nm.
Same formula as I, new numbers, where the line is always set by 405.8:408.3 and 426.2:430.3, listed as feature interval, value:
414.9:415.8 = 0.05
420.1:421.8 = 0.14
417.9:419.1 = 0.12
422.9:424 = 0.07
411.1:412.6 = 0.00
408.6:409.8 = -0.06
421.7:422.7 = 0.08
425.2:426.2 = 0.08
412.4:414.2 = 0.07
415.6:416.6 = 0.11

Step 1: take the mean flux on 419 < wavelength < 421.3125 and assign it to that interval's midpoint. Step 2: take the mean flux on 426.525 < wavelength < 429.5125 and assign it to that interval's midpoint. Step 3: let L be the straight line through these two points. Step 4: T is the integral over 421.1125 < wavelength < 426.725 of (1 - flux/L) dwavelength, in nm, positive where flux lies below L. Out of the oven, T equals 0.11 nm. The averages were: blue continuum 13.5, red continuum 13.8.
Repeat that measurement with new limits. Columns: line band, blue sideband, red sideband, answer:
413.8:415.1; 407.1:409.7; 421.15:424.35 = 0.09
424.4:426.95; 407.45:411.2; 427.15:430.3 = 0.21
